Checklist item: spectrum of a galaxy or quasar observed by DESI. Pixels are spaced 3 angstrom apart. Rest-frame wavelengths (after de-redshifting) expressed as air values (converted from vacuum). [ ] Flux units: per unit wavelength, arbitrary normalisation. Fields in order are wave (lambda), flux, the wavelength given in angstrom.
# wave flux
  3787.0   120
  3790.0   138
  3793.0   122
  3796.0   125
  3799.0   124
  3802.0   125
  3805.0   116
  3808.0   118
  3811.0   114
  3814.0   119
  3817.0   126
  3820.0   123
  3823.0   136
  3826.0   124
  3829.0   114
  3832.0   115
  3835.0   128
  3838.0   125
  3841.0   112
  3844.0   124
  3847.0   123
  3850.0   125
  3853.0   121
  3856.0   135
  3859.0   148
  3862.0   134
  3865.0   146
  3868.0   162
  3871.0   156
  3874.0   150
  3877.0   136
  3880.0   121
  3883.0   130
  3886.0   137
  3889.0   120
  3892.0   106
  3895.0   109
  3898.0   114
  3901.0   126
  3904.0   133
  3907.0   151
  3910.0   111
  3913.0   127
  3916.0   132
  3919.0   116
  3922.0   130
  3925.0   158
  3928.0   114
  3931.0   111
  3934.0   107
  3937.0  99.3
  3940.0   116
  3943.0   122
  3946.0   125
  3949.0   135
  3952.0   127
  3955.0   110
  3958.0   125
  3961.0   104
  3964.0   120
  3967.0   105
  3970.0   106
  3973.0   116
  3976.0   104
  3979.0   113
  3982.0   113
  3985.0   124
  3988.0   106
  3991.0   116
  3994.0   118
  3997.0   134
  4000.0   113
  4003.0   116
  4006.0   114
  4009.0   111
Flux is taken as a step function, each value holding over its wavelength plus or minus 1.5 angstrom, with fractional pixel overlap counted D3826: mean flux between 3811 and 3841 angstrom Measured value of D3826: 122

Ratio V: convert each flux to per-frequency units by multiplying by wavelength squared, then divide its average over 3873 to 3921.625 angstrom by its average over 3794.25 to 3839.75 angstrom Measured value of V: 1.08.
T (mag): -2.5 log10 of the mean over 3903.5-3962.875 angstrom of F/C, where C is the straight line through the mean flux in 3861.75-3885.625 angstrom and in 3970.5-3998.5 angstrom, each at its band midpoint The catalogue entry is 0.05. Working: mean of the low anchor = 142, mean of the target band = 122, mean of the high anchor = 116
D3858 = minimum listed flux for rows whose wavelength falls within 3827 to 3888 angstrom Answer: 112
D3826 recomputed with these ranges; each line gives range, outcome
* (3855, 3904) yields 133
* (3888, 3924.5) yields 124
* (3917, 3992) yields 117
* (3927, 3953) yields 117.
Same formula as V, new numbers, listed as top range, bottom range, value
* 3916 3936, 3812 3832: 1.06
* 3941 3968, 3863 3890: 0.89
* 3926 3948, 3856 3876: 0.81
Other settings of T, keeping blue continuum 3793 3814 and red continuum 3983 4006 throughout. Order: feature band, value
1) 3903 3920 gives -0.08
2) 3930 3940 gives 0.11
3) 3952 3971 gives 0.05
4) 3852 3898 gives -0.12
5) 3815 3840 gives -0.03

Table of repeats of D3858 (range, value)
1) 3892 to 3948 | 99.3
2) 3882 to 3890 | 120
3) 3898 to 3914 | 111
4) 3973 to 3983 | 104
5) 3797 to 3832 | 114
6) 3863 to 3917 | 106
